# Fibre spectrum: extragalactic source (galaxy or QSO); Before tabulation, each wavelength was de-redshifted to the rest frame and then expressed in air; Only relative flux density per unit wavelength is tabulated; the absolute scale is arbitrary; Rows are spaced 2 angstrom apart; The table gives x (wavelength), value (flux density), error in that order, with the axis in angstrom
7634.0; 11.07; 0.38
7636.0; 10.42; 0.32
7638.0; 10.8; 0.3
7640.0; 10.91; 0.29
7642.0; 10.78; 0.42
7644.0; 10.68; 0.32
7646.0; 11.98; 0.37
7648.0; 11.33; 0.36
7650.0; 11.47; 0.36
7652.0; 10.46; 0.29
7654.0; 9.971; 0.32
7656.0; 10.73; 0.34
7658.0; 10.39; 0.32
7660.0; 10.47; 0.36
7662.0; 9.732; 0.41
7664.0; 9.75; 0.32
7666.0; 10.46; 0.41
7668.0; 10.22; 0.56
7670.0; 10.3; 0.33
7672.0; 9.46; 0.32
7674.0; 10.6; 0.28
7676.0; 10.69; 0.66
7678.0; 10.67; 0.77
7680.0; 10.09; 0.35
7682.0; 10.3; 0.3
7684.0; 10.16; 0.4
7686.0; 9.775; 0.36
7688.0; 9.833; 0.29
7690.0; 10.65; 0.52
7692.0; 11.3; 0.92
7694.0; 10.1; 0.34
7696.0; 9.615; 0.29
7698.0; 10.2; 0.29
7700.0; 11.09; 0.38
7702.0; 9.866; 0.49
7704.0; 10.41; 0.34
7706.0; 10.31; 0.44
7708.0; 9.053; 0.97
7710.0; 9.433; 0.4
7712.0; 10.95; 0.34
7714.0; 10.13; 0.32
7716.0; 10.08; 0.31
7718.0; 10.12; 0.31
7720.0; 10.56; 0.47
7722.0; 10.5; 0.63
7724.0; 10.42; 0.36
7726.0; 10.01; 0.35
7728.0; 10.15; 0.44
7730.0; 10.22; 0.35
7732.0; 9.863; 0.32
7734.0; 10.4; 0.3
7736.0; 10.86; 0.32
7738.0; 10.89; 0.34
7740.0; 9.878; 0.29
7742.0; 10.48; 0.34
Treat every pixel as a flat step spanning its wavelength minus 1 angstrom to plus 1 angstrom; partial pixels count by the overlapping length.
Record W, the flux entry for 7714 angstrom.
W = 10.13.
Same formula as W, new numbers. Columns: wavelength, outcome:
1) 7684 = 10.16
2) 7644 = 10.68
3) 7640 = 10.91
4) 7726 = 10.01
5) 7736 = 10.86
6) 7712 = 10.95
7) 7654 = 9.971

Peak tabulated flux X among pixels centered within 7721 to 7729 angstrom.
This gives 10.5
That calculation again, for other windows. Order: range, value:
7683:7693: 11.3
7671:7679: 10.69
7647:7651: 11.47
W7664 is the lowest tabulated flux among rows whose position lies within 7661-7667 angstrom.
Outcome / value 9.732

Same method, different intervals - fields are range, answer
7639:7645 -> 10.68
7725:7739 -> 9.863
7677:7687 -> 9.775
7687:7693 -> 9.833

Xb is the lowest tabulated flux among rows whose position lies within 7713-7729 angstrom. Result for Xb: 10.01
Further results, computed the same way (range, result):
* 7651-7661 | 9.971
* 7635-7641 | 10.42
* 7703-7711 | 9.053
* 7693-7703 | 9.615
